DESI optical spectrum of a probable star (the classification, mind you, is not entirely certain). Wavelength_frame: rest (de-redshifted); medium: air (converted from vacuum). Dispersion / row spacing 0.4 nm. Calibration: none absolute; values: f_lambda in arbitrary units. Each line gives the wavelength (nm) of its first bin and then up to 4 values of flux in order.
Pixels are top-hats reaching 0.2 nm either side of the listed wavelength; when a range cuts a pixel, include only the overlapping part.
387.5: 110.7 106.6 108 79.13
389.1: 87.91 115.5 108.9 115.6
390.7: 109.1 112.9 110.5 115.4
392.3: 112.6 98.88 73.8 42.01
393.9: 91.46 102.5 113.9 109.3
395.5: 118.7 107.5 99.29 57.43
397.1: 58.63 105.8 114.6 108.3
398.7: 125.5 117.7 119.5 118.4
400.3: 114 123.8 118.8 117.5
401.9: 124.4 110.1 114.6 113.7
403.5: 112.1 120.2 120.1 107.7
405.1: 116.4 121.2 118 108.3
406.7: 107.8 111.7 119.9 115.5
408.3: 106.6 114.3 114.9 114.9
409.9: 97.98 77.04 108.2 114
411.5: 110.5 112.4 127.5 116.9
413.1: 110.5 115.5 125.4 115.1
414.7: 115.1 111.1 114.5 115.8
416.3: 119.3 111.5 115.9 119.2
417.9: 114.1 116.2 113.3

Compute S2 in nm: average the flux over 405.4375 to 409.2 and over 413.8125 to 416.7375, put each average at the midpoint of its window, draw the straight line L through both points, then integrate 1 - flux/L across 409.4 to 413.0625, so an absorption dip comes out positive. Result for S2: 0.19 nm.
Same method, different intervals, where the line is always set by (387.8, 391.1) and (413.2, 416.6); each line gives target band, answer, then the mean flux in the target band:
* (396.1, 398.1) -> 0.38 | 87.2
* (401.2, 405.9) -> -0.23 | 116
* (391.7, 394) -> 0.37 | 88.9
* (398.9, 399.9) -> -0.09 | 119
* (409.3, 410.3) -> 0.12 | 101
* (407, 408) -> -0.03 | 116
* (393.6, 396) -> 0.05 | 104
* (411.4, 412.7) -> -0.03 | 117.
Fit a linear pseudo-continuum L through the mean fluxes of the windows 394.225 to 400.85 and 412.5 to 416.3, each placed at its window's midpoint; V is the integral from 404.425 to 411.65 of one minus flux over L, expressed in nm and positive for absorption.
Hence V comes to 0.12 nm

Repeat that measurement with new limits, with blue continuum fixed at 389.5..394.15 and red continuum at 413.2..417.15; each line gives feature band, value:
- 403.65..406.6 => -0.181 nm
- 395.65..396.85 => 0.143 nm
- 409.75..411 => 0.186 nm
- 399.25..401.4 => -0.267 nm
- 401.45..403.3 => -0.153 nm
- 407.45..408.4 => -0.026 nm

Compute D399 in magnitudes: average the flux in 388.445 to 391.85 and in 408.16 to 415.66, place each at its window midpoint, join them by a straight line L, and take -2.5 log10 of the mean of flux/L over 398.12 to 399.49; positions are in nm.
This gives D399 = -0.09 mag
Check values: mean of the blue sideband 105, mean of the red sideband 112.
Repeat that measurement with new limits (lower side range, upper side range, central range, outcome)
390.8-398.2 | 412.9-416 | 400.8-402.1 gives -0.16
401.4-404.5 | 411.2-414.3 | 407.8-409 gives 0.04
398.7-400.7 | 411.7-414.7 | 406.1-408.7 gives 0.06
